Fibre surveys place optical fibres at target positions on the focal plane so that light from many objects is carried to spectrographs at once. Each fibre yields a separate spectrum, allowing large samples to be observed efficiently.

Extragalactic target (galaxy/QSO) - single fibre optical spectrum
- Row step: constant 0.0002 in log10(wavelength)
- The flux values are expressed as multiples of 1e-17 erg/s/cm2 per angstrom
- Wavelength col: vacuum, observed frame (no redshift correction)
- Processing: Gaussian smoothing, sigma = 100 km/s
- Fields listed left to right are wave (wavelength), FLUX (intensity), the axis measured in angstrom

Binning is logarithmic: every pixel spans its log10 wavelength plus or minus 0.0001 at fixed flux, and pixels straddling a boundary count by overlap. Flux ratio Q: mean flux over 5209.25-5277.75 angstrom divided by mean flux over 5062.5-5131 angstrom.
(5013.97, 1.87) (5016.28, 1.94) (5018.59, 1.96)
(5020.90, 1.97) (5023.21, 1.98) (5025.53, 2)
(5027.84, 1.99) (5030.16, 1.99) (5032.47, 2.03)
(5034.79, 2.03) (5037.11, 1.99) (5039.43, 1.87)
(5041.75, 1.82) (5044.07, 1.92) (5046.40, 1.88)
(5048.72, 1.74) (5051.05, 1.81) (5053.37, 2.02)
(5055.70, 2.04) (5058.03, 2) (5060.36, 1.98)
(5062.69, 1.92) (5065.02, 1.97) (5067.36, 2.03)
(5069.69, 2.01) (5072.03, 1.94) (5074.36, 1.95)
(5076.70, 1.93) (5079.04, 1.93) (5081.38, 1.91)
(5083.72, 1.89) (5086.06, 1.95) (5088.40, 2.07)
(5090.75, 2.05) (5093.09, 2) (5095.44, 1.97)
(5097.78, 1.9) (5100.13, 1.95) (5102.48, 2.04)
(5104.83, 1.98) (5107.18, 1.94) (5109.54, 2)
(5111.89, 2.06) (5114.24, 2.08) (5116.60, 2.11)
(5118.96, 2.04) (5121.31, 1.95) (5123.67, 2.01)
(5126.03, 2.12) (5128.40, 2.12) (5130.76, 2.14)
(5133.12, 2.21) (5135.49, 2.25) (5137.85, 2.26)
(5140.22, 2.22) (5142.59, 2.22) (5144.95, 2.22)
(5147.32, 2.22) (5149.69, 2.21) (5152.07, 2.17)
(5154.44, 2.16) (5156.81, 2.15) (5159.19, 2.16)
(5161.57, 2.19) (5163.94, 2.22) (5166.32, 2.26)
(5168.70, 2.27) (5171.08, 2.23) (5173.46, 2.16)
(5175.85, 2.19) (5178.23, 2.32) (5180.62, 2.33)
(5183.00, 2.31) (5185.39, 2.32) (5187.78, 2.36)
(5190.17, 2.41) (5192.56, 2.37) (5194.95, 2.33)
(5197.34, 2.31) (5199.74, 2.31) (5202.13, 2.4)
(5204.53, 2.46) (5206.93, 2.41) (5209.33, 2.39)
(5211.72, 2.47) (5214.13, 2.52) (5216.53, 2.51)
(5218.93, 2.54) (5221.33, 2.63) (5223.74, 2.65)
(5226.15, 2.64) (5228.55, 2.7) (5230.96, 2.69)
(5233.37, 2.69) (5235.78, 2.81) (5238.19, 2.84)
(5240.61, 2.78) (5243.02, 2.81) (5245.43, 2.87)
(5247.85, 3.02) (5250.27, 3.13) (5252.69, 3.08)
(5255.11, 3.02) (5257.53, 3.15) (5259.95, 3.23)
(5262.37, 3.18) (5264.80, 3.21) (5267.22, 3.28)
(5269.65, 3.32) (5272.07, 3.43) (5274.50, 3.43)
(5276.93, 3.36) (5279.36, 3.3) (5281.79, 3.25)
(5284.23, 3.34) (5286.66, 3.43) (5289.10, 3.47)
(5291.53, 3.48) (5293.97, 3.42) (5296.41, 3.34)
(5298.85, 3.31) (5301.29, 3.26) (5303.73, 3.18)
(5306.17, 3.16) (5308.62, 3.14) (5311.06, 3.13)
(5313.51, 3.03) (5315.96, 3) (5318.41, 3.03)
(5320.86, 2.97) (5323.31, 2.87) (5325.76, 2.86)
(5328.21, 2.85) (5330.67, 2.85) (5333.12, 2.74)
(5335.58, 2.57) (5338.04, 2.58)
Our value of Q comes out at 1.5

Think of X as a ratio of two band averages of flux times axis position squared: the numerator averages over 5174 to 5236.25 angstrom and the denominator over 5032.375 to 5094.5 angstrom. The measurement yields 1.33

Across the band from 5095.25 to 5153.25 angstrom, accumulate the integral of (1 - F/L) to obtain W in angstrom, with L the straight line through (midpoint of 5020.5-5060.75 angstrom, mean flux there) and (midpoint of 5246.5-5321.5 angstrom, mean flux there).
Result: 7.0 angstrom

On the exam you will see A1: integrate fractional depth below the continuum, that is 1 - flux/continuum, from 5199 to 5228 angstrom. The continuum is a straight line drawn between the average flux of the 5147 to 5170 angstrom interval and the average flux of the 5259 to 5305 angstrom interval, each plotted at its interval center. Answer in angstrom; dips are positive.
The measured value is 2.2 angstrom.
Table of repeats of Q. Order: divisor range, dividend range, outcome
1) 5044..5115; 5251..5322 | 1.65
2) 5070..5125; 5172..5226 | 1.21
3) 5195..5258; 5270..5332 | 1.20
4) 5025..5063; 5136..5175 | 1.14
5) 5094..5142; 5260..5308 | 1.60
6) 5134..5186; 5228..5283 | 1.38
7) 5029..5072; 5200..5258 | 1.39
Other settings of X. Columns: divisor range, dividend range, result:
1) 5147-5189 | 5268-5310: 1.56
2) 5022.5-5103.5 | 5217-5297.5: 1.69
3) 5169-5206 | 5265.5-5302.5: 1.50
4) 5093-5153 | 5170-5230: 1.19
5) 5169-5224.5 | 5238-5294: 1.38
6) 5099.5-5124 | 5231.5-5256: 1.51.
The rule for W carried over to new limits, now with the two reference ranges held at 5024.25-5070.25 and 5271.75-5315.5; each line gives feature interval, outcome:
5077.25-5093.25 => 1.4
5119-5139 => 2.3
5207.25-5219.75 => 1.7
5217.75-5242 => 2.1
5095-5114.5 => 2.4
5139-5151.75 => 1.4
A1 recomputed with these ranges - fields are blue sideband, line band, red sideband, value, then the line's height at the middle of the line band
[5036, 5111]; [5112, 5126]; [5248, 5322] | 1.1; 2.23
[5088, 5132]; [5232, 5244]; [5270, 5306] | 0.8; 2.98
